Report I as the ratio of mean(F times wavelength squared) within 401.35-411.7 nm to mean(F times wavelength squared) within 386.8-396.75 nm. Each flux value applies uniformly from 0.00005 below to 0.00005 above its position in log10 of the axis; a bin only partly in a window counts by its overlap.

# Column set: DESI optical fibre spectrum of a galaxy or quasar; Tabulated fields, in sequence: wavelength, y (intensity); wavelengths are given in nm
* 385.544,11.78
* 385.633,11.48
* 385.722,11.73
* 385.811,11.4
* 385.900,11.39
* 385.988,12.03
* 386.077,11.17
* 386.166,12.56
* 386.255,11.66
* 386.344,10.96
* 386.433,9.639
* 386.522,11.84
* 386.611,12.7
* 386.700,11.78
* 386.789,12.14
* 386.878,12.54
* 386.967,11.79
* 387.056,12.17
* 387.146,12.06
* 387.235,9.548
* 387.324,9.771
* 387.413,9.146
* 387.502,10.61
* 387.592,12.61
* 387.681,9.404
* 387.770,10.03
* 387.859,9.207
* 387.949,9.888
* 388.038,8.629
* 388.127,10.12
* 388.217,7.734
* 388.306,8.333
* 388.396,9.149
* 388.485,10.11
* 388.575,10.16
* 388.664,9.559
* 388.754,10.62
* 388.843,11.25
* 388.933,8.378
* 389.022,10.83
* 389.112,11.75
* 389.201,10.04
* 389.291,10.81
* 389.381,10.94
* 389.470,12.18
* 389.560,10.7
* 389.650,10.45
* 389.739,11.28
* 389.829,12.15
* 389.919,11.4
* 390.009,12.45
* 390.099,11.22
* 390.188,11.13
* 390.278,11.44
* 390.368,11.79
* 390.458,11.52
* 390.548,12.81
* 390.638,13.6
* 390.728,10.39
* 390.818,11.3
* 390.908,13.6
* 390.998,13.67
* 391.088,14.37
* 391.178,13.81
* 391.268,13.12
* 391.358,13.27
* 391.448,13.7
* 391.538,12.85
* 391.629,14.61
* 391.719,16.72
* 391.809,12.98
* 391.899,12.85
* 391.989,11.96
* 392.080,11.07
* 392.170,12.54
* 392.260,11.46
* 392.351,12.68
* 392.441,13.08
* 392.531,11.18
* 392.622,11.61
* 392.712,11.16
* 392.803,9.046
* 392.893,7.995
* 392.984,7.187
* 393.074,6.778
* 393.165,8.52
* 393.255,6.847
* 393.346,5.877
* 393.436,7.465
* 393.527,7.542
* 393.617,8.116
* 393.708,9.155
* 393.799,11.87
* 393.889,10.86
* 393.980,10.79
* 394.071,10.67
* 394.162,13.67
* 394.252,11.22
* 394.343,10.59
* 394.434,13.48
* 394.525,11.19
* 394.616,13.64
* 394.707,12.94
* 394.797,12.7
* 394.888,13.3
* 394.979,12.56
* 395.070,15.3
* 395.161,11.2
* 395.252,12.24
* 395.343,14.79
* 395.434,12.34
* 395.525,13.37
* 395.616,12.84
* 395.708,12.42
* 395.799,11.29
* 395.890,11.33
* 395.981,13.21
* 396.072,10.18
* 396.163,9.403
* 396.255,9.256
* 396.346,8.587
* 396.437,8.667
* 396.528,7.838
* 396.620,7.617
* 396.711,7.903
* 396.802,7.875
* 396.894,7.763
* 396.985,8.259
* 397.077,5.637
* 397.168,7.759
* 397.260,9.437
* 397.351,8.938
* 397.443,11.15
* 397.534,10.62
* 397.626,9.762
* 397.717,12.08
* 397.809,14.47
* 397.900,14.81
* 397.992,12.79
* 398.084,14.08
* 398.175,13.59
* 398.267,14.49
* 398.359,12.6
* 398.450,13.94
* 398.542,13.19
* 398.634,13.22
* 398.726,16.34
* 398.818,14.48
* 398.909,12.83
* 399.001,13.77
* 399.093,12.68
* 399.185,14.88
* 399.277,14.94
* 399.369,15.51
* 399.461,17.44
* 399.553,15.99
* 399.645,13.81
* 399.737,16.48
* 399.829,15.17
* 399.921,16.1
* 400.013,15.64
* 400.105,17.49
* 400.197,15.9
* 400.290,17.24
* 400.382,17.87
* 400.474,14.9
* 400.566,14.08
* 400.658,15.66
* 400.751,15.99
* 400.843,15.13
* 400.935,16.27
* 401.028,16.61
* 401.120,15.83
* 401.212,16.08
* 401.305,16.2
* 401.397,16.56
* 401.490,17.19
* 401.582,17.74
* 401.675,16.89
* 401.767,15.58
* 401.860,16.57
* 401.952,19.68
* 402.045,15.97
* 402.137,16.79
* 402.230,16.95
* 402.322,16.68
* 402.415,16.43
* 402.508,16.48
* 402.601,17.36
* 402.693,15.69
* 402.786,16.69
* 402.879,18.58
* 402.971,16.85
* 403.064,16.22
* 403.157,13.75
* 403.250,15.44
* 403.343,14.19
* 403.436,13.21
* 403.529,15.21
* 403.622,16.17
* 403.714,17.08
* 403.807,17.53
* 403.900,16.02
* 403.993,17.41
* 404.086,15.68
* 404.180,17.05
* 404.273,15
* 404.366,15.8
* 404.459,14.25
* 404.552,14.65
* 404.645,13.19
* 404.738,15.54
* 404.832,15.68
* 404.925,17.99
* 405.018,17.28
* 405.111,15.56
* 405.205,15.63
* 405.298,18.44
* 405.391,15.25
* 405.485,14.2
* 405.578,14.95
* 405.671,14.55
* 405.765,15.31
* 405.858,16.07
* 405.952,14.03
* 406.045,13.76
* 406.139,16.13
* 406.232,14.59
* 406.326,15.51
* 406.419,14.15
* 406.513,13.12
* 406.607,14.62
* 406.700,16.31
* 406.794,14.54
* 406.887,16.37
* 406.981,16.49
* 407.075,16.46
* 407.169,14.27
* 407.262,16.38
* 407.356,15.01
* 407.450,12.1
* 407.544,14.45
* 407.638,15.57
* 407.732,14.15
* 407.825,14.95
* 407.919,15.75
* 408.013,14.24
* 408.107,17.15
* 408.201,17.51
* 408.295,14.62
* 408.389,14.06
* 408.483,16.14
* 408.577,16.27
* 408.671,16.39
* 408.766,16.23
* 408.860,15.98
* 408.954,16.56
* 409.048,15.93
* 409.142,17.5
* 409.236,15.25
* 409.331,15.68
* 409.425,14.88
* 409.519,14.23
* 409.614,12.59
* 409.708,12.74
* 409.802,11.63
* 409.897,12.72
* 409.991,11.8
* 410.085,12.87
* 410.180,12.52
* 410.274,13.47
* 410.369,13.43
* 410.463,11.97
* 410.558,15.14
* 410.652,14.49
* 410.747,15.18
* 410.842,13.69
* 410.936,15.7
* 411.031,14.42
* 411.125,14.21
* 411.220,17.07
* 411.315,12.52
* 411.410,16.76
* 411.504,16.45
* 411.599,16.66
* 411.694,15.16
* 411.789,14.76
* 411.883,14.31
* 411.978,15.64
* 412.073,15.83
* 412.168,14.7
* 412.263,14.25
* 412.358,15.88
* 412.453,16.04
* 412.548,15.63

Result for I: 1.5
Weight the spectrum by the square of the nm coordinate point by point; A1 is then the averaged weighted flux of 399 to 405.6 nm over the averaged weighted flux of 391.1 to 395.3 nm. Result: 1.47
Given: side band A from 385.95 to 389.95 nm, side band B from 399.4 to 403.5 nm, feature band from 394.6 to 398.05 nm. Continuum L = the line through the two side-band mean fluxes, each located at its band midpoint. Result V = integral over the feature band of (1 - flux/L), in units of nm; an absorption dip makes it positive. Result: 0.77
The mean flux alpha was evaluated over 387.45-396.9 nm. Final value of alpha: 11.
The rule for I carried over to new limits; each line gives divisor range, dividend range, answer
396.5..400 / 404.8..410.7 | 1.26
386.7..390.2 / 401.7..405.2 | 1.64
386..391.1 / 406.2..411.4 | 1.48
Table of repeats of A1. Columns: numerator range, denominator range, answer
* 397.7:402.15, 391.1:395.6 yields 1.38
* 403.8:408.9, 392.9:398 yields 1.56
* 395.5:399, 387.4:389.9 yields 1.14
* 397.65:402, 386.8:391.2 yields 1.47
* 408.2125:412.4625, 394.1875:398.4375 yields 1.40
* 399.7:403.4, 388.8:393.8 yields 1.53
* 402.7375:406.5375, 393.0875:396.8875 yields 1.53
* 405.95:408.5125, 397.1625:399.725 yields 1.18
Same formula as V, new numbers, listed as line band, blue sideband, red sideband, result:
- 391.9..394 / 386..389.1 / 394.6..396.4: 0.32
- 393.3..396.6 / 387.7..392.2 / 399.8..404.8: 0.55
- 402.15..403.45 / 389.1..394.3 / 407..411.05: -0.26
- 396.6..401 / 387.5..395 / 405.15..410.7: -0.17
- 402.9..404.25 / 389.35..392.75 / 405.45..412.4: -0.17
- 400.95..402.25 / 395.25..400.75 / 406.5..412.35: -0.33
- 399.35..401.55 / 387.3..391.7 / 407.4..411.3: -0.50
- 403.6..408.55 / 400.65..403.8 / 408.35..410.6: -0.05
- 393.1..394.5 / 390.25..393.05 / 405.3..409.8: 0.32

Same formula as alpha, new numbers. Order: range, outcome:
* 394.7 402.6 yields 13.6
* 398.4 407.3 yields 15.7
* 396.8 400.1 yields 13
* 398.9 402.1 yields 15.9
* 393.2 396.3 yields 11.3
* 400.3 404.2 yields 16.3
